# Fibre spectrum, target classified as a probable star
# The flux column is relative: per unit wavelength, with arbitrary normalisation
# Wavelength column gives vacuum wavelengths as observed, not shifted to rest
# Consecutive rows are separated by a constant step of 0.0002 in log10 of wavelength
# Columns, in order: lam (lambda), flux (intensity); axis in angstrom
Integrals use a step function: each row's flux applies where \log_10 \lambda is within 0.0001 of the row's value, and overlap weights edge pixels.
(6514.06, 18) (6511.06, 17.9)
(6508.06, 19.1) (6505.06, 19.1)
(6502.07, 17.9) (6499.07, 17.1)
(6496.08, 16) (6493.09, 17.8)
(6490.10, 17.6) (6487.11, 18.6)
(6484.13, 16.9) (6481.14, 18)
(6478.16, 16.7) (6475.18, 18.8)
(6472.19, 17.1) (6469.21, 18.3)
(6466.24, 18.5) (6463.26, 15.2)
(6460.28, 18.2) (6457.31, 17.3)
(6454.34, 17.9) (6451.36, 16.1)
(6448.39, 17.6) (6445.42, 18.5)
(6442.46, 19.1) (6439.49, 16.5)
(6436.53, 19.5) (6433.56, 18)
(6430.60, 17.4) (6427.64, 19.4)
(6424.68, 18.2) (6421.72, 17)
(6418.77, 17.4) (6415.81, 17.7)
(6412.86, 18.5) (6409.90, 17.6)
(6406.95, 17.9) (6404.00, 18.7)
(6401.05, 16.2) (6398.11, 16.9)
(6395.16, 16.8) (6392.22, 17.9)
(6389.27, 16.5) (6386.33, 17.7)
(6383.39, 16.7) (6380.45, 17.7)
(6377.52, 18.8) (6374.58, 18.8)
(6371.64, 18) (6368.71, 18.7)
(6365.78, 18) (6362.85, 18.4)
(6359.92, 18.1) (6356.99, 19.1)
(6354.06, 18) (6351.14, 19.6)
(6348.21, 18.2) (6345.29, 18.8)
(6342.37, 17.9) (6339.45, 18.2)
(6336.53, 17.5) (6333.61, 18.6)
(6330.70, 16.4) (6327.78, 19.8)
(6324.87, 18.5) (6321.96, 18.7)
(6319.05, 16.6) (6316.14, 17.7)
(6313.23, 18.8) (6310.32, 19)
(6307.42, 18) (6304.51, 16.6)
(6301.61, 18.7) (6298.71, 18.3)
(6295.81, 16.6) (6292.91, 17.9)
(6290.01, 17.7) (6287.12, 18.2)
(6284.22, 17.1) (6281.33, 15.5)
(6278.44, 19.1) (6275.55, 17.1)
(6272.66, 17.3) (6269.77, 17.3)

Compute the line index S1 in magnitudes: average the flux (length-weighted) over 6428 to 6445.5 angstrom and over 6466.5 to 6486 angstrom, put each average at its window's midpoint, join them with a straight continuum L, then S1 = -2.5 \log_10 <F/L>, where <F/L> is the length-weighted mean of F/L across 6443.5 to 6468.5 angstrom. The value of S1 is 0.031 mag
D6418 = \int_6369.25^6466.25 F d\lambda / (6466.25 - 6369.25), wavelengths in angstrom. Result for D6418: 17.7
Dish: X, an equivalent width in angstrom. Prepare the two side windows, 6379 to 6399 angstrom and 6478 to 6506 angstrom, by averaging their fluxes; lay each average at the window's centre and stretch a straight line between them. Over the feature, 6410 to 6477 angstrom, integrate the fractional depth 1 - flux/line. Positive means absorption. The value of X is -1.64 angstrom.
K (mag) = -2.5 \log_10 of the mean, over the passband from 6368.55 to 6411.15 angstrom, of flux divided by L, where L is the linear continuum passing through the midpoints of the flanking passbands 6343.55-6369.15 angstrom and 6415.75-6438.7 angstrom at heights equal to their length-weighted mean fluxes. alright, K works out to 0.04 mag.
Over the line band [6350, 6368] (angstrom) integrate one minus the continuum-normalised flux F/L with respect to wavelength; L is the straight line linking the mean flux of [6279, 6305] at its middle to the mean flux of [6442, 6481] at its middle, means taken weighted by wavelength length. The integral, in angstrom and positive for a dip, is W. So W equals -1.0 angstrom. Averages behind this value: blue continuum 17.5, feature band 18.5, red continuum 17.6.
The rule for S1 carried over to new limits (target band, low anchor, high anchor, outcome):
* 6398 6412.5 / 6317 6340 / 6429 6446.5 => 0.03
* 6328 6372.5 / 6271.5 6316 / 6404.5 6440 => -0.03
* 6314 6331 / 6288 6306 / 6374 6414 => -0.03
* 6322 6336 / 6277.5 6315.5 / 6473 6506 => -0.03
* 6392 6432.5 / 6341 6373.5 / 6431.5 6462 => 0.02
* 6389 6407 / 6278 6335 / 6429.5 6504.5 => 0.03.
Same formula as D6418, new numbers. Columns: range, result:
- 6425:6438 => 18.5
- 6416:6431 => 17.9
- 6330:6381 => 18.3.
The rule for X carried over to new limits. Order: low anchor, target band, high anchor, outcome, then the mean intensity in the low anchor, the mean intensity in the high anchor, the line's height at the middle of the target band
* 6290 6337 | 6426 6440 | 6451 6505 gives -0.5 angstrom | 18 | 17.5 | 17.6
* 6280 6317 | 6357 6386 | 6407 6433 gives -0.6 angstrom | 17.7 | 17.9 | 17.8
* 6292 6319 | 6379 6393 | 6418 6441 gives 0.5 angstrom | 17.9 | 17.9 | 17.9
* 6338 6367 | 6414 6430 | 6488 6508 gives 0.1 angstrom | 18.4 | 17.7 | 18.1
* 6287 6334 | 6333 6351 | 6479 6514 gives -0.3 angstrom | 18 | 17.8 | 18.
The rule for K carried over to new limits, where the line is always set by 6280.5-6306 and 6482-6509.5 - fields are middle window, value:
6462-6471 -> 0.02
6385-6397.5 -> 0.03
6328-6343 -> -0.02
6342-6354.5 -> -0.06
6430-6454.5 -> -0.01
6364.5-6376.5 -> -0.05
